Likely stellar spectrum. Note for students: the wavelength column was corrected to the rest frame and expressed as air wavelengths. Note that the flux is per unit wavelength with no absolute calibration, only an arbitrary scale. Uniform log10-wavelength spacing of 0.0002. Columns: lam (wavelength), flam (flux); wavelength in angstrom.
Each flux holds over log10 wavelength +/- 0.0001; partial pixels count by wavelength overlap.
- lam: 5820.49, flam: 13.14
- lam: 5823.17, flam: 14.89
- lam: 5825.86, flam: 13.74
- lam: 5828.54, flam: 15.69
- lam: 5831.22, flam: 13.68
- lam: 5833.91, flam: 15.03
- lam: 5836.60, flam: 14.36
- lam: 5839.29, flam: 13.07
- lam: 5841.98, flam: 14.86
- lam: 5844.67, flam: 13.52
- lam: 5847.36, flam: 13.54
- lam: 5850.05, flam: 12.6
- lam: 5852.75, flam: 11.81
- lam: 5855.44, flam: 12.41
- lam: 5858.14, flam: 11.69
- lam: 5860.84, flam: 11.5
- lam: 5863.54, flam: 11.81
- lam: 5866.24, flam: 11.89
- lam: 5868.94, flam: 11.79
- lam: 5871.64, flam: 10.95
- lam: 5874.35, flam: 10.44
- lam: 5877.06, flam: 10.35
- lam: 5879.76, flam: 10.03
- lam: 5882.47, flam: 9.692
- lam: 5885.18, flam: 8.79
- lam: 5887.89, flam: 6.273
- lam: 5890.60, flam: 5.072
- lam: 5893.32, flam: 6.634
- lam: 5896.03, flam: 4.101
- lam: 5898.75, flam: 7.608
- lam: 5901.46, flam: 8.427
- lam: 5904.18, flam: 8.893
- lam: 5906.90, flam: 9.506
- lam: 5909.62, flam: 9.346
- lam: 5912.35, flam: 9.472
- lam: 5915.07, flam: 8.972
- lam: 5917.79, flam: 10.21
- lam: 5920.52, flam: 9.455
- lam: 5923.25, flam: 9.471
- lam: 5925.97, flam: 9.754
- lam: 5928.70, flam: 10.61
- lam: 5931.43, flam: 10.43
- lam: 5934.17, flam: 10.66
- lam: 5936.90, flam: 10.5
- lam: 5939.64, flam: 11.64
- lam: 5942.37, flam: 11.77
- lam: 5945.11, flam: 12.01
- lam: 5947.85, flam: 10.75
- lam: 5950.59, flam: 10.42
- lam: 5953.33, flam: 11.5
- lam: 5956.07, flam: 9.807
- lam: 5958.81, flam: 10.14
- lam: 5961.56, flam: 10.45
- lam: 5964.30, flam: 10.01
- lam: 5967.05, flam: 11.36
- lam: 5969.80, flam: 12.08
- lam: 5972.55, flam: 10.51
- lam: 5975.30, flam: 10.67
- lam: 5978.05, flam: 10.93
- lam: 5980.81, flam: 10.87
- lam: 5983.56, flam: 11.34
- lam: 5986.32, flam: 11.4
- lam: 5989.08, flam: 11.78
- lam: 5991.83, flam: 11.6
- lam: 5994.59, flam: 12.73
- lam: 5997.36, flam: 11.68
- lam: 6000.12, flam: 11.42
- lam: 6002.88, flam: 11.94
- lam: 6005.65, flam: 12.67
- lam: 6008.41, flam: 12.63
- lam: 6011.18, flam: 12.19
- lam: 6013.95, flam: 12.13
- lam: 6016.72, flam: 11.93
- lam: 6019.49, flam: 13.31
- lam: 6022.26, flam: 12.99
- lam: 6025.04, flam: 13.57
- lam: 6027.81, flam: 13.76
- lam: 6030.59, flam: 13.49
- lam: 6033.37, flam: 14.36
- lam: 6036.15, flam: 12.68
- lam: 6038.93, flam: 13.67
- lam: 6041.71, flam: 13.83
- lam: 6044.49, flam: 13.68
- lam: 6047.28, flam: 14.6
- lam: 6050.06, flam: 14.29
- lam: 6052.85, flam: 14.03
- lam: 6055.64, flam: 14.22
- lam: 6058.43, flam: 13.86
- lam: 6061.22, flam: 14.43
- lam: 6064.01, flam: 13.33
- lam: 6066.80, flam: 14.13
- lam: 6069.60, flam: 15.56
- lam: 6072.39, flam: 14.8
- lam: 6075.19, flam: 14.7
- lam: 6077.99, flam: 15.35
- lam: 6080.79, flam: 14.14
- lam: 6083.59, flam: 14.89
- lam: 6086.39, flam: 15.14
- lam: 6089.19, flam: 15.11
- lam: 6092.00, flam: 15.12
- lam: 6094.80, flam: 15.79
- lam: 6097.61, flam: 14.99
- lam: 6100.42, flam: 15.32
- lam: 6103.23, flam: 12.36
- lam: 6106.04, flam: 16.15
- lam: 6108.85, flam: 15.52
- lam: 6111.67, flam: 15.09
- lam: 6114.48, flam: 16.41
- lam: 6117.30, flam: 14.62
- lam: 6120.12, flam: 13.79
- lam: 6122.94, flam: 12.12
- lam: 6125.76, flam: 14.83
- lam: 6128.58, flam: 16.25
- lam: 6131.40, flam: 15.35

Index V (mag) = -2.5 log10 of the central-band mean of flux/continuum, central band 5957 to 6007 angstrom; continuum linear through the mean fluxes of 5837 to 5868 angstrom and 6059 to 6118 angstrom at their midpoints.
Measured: 0.22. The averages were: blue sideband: 12.7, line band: 11.3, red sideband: 14.9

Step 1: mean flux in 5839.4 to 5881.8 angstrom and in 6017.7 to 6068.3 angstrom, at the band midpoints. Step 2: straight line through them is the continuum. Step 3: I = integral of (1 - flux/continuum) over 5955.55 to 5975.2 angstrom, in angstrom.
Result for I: 3.53 angstrom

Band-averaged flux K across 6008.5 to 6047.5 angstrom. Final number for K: 13.2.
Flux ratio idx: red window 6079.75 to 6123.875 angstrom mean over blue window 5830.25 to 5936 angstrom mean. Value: 1.42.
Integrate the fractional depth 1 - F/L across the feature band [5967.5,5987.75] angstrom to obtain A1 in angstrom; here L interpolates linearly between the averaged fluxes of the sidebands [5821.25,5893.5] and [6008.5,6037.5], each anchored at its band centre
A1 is 2.5 angstrom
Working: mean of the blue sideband 11.8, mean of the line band 11.1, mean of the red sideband 13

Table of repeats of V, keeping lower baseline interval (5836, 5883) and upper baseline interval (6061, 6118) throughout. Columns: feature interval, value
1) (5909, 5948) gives 0.24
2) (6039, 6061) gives 0.03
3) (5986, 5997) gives 0.15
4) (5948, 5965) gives 0.26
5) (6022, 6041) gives 0.05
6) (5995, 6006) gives 0.16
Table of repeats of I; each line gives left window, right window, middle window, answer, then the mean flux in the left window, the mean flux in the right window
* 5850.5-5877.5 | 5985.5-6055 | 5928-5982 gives 6.5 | 11.5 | 12.9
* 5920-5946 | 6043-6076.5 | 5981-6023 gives 1.9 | 10.6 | 14.3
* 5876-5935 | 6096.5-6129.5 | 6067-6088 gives -1.8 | 8.79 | 14.8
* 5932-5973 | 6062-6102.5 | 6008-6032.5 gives 0.1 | 10.9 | 14.8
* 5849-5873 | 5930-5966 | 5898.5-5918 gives 3.8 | 11.8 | 10.8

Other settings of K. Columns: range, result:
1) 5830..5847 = 14.1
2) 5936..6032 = 11.7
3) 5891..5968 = 9.72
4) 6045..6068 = 14.1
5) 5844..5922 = 9.85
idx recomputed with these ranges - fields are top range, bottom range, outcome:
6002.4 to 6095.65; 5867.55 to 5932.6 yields 1.54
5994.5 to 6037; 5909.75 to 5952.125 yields 1.22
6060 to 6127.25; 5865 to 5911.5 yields 1.67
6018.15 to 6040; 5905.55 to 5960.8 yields 1.31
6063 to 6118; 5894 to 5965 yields 1.52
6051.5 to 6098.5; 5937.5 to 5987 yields 1.34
